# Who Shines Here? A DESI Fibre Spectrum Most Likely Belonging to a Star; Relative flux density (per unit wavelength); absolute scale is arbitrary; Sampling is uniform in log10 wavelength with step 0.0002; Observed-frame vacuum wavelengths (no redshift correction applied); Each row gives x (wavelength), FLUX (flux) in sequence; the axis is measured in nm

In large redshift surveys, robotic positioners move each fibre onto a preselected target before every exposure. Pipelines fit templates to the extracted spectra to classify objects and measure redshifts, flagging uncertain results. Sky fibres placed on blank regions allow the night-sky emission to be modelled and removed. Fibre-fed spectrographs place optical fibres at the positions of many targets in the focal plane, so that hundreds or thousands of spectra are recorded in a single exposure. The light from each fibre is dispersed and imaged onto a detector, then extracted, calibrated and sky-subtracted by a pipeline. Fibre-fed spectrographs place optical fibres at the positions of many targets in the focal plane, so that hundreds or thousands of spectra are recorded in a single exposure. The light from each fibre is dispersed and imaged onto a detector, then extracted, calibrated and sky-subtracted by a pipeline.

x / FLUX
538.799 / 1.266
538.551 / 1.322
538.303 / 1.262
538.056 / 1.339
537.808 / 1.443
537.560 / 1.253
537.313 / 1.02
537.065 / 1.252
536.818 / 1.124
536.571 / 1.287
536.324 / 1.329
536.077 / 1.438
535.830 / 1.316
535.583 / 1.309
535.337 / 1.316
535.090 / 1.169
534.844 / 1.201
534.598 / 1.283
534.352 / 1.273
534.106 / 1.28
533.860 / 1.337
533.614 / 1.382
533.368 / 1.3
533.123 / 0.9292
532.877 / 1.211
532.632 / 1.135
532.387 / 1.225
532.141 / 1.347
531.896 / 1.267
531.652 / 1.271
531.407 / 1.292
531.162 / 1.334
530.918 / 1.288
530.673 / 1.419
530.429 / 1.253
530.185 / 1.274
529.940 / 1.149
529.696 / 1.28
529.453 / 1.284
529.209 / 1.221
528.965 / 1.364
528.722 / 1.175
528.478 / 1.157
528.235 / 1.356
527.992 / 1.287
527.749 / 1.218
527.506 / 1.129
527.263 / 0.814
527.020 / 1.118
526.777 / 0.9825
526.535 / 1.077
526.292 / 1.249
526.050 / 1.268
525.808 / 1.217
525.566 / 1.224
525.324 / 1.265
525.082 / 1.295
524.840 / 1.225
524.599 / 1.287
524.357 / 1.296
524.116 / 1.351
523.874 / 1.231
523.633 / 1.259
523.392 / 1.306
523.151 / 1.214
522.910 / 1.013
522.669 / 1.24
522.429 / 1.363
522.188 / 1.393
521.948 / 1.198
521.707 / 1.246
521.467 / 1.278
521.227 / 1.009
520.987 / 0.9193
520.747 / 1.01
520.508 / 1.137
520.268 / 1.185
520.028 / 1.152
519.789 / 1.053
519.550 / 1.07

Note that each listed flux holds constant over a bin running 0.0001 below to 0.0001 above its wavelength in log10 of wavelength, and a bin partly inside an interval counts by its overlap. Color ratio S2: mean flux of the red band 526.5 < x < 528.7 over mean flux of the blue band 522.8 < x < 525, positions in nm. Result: 0.91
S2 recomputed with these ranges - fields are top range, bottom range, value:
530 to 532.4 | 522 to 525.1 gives 1.02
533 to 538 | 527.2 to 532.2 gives 1.01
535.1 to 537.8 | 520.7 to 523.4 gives 1.07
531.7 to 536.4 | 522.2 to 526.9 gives 1.03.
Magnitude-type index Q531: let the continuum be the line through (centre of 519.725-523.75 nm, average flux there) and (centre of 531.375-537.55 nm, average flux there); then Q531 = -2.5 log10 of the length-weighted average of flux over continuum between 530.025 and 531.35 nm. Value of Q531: -0.067 mag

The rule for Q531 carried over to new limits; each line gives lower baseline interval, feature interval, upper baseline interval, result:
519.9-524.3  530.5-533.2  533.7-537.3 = 0.00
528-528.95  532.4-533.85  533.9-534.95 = 0.05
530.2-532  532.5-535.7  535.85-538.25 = 0.04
